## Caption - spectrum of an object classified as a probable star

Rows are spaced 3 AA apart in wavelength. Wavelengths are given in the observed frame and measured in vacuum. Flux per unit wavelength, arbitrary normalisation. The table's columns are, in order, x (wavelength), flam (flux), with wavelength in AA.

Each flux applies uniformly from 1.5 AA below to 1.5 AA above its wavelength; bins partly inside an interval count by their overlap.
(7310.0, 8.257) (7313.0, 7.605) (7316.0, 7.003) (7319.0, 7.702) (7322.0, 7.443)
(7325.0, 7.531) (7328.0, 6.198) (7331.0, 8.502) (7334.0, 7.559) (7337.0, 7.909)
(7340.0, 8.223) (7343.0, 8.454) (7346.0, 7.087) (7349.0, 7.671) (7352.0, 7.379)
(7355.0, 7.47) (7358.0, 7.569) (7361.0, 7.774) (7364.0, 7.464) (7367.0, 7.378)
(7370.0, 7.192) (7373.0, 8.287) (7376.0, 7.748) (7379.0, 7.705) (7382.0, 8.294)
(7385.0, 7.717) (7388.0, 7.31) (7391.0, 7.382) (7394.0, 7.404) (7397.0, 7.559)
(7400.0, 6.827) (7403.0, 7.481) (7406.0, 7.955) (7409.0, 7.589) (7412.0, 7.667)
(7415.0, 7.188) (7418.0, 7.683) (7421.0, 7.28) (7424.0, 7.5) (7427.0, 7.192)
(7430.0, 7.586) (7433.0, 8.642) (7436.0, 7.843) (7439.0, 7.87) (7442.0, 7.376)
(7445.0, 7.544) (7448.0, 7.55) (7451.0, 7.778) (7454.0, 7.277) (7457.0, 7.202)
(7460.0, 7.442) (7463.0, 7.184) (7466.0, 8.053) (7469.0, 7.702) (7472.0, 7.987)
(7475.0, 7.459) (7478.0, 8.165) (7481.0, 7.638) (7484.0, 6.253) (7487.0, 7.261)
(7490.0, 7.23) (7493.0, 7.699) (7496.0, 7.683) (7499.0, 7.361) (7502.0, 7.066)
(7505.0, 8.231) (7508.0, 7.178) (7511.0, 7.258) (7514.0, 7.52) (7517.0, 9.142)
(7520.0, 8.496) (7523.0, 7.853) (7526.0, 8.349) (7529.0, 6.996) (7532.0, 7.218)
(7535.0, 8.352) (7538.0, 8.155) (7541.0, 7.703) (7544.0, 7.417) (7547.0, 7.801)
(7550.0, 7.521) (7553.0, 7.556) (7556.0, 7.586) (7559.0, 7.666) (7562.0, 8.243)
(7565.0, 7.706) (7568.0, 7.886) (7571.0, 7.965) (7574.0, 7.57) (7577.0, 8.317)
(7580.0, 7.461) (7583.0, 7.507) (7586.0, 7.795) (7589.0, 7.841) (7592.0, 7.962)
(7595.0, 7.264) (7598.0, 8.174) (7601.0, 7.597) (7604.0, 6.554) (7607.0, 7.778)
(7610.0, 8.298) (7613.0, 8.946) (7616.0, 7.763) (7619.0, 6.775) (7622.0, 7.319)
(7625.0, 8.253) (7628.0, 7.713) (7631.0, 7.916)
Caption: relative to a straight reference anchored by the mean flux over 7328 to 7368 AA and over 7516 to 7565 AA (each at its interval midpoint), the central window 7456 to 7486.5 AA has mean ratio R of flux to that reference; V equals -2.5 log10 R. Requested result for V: 0.04 mag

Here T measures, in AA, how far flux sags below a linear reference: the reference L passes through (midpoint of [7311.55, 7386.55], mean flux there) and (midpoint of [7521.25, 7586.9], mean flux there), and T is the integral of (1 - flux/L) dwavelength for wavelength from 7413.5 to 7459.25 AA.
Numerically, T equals 0.7 AA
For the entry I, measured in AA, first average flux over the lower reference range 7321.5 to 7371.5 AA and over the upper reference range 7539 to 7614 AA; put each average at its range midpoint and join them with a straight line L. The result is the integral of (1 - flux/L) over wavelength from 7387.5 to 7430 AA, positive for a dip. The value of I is 1.06 AA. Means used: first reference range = 7.58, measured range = 7.44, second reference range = 7.76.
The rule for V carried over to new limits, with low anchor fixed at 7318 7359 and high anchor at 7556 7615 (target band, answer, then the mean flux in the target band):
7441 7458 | 0.03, 7.46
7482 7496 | 0.08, 7.19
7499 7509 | 0.04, 7.49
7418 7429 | 0.04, 7.38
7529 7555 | 0.01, 7.67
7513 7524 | -0.07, 8.3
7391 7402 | 0.05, 7.29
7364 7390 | 0.00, 7.68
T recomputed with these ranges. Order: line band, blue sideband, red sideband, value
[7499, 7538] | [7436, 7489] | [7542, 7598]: -0.9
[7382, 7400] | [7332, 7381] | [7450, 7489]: 0.3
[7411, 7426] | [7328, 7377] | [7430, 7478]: 0.4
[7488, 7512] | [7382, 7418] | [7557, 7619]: 0.6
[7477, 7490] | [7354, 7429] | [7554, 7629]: 0.6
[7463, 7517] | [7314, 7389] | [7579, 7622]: 0.8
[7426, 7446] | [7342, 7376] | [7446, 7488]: -0.6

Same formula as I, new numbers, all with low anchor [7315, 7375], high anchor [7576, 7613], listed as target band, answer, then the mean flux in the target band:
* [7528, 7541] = 0.0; 7.71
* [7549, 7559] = 0.2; 7.57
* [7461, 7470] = 0.0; 7.63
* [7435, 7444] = 0.0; 7.68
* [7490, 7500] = 0.2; 7.54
